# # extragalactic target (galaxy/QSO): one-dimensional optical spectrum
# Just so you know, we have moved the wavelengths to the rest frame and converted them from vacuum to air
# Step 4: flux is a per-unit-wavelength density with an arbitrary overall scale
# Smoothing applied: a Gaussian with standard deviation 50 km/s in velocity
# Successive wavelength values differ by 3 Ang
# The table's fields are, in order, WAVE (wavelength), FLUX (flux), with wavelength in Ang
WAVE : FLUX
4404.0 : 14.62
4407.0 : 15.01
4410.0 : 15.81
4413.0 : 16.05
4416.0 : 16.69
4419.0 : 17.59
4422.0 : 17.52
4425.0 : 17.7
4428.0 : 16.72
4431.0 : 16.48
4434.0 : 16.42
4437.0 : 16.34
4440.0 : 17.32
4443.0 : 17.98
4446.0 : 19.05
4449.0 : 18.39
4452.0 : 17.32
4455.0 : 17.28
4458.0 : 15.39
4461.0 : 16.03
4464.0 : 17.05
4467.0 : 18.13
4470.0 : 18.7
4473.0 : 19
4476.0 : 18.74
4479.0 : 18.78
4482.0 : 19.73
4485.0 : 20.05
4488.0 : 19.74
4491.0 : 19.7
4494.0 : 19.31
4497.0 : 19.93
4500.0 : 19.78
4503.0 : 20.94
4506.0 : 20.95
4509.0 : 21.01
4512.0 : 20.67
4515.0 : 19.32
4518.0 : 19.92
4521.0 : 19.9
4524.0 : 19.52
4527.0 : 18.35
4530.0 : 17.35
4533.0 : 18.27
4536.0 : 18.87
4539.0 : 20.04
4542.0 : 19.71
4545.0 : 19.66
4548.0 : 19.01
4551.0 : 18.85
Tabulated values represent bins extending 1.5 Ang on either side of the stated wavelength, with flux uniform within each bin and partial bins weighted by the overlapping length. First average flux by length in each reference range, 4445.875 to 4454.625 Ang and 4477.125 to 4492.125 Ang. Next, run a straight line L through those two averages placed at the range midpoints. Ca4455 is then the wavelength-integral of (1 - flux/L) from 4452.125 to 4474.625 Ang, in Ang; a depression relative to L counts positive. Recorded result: 1.5 Ang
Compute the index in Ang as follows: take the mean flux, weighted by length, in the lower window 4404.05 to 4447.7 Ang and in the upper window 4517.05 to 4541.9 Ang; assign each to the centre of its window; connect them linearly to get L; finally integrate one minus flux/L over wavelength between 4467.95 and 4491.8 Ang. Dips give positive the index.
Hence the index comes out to -1.7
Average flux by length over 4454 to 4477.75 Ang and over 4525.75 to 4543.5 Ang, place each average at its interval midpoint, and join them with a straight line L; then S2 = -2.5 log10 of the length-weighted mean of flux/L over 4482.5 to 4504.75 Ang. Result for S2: -0.11 mag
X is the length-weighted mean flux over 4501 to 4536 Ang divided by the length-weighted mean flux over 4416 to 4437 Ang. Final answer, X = 1.15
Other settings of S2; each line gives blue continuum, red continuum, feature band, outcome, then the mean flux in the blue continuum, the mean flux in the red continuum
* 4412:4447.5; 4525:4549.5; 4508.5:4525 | -0.08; 17.2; 18.9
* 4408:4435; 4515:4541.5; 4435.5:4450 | -0.04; 16.7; 19.1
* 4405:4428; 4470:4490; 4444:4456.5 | 0.00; 16.6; 19.3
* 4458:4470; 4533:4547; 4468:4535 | -0.08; 17.1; 19.4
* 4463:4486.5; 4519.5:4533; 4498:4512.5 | -0.10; 18.8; 18.7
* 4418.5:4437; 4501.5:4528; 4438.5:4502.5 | 0.00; 17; 20.1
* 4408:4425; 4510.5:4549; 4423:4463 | 0.01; 16.8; 19.3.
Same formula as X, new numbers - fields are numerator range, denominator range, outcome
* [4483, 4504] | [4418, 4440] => 1.17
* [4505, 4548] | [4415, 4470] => 1.13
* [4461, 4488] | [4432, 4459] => 1.08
